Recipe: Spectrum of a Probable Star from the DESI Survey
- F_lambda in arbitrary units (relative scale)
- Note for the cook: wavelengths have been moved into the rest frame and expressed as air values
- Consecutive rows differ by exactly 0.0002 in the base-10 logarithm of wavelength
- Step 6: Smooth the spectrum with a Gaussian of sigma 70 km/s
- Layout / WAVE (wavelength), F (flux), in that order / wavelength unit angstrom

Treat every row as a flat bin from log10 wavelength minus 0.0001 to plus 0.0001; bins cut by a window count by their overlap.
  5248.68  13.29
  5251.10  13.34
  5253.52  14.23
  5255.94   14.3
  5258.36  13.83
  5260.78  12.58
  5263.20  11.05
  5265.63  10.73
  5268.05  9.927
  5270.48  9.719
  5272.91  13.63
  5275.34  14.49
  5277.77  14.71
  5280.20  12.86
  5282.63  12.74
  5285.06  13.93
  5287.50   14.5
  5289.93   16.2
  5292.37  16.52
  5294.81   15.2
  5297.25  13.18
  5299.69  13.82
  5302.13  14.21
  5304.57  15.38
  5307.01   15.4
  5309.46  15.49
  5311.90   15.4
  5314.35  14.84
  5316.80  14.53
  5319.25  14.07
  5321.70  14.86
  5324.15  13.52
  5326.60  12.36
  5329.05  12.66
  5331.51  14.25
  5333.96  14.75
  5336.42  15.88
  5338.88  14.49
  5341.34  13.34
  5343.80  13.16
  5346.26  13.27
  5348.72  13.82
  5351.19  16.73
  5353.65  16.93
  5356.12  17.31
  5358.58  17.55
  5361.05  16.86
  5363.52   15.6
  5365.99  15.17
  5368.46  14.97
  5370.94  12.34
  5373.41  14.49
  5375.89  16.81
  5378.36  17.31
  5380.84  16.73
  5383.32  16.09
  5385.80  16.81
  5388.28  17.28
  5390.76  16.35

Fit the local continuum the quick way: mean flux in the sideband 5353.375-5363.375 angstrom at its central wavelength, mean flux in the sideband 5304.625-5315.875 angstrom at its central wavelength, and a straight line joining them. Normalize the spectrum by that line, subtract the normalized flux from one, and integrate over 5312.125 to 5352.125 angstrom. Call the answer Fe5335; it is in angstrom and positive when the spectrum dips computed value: 4.7 angstrom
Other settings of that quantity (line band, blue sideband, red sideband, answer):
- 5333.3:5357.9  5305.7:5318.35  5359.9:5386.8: 0.7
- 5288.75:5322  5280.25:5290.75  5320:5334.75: -2.4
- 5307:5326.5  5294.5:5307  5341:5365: 0.2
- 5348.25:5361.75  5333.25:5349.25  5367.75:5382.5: -1.9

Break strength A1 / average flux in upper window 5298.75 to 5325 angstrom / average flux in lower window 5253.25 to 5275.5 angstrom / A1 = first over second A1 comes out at 1.20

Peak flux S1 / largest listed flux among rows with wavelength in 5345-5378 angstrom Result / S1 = 17.55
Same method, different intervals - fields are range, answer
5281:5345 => 16.52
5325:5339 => 15.88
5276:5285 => 14.71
